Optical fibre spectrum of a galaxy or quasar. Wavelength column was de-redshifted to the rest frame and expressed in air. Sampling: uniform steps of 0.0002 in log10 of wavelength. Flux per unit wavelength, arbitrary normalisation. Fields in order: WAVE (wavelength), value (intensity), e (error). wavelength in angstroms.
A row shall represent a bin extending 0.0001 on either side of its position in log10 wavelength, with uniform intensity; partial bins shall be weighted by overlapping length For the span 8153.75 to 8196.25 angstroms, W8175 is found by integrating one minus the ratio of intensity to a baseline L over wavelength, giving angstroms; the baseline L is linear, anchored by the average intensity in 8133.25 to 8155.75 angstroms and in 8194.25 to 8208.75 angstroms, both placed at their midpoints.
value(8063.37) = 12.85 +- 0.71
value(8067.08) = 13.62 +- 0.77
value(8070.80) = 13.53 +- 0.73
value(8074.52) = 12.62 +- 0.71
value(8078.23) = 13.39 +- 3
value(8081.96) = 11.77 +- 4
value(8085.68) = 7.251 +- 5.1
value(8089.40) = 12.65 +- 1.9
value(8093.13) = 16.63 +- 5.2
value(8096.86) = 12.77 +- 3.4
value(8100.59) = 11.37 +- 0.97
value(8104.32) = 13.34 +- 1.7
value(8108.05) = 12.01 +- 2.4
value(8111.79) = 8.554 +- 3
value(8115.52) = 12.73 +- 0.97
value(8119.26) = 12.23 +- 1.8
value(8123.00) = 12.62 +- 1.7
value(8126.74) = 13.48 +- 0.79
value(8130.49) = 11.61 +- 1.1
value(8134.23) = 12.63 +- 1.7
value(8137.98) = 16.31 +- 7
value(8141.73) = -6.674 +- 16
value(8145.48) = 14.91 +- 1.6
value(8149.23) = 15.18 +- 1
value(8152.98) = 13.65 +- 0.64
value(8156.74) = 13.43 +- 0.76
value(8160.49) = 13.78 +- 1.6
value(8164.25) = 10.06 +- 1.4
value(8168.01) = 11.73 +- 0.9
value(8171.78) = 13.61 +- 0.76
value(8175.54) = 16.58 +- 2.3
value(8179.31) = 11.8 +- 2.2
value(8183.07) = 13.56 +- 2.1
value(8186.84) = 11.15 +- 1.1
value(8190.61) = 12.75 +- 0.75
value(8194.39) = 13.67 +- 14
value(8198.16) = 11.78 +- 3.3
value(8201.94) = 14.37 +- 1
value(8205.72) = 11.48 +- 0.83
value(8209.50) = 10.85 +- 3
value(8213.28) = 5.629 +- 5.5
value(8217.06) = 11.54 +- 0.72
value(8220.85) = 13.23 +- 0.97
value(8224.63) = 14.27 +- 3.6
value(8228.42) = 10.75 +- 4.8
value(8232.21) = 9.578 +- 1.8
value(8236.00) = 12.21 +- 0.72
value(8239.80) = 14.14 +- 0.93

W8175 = -3.9 angstroms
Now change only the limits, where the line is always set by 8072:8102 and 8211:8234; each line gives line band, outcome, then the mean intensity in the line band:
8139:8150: 3.7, 7.73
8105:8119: 0.8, 11.4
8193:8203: -1.8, 13.2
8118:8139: -2.1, 13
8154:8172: -1.5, 12.5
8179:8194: -1.7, 12.5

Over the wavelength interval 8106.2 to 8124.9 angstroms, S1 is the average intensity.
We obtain 11.6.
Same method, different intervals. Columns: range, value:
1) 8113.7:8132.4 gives 12.5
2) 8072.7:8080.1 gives 13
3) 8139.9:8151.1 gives 7.86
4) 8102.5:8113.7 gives 11.3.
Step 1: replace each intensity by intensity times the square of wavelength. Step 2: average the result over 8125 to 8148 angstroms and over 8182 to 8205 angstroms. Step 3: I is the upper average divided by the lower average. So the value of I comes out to 1.2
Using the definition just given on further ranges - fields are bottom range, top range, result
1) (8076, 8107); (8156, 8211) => 1.05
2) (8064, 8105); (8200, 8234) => 0.93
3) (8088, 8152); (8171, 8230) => 1.05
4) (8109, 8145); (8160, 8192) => 1.22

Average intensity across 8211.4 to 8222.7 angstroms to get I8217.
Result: 10.1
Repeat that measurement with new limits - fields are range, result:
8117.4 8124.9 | 12.4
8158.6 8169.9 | 11.9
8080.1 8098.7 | 12.2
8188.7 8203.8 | 13.1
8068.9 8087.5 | 11.7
